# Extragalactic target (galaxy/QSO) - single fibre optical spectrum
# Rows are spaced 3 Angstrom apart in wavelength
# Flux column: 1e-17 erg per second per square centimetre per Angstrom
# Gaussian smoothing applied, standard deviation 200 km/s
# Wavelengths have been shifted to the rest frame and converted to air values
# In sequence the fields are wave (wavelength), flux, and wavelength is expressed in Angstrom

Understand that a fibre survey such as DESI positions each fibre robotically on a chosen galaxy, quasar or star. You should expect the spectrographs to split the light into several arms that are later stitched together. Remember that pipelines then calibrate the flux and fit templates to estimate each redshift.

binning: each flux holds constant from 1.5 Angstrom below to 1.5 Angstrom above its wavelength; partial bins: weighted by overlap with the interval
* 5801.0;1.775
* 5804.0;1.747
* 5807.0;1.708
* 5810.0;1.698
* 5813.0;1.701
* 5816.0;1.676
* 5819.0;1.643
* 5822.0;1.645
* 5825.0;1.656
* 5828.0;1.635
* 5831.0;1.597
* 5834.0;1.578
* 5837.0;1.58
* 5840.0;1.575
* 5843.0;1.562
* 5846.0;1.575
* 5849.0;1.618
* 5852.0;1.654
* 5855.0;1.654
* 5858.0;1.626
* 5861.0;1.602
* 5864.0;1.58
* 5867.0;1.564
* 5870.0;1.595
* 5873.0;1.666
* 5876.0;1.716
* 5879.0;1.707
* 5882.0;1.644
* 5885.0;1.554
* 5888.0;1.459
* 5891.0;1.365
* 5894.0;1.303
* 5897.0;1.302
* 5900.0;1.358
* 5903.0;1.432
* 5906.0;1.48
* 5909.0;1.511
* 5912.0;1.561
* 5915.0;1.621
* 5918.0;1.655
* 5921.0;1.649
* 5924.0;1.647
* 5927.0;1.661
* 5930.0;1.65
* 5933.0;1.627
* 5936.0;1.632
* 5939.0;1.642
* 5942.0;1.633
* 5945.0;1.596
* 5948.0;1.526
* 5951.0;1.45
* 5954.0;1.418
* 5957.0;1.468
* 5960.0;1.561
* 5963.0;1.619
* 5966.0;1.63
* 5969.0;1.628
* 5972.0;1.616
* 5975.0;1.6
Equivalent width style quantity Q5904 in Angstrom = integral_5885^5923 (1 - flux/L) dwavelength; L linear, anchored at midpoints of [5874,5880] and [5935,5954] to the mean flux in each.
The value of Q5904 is 3.90 Angstrom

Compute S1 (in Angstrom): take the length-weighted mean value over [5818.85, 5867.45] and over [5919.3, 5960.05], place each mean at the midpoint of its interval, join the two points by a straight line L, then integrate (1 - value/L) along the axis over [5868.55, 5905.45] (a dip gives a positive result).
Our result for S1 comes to 2.1 Angstrom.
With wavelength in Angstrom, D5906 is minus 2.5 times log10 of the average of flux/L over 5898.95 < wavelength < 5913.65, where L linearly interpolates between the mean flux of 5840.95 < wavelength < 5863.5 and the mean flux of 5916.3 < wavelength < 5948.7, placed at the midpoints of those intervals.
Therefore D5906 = 0.11 mag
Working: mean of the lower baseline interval 1.61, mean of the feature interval 1.47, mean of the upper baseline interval 1.63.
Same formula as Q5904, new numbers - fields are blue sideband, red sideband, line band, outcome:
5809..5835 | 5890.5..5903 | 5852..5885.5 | -4.06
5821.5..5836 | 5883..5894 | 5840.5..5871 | -1.22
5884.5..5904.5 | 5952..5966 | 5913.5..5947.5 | -3.93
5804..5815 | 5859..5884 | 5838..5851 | 0.62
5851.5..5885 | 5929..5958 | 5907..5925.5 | -0.17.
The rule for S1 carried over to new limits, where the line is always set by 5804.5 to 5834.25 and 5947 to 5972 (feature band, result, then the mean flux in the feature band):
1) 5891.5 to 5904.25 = 2.0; 1.35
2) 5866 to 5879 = -0.2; 1.65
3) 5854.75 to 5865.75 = 0.1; 1.61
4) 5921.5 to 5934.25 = -0.6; 1.65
